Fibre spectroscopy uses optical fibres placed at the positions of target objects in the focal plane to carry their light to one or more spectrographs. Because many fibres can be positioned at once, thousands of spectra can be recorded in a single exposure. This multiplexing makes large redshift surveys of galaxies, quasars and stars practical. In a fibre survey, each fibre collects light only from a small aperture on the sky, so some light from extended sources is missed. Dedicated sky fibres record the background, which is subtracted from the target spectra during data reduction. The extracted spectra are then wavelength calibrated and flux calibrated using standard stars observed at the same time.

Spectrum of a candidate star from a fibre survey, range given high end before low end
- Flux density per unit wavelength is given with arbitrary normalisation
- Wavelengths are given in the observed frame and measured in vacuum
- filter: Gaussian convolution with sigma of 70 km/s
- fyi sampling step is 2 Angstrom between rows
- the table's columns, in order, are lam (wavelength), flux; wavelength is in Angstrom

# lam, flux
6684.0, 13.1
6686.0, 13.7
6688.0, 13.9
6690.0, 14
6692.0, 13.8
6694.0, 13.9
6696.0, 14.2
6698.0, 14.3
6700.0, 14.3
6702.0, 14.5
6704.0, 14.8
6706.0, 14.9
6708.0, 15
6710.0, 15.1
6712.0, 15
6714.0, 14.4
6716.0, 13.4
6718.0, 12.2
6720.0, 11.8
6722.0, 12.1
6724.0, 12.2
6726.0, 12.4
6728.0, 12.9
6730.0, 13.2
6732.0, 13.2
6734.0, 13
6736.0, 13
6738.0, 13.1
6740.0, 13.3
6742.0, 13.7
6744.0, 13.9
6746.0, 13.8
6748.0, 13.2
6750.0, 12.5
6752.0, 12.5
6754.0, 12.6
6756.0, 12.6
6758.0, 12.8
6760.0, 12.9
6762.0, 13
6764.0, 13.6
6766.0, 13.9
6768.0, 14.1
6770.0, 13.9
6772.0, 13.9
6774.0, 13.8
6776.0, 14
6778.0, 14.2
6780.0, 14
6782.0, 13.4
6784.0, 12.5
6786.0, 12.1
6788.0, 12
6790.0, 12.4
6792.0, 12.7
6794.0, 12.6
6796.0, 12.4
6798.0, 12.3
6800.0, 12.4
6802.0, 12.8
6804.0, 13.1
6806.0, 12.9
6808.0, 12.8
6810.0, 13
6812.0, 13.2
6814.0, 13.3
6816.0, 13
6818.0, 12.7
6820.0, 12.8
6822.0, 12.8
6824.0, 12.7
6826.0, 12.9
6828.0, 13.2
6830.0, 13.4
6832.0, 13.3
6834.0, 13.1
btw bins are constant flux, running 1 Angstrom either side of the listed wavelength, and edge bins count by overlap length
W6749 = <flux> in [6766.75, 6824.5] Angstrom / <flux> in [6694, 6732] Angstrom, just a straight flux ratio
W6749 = 1.0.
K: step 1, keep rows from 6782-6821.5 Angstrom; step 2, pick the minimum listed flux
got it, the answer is 12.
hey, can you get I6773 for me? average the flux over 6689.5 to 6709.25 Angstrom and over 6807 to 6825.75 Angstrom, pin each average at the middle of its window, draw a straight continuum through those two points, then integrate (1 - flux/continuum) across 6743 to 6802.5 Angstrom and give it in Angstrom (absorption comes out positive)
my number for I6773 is 1.6 Angstrom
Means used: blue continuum 14.4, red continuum 12.9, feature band 13.1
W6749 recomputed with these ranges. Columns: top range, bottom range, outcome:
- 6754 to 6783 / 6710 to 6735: 1.04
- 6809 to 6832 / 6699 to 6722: 0.93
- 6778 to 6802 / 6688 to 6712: 0.88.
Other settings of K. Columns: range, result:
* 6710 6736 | 11.8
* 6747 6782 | 12.5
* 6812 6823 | 12.7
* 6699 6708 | 14.3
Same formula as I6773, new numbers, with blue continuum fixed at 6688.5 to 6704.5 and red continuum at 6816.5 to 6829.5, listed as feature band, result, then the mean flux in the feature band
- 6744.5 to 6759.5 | 0.8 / 12.9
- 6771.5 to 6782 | -0.4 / 13.9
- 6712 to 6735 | 1.7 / 12.9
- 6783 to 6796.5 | 0.9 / 12.4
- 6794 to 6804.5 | 0.4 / 12.6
